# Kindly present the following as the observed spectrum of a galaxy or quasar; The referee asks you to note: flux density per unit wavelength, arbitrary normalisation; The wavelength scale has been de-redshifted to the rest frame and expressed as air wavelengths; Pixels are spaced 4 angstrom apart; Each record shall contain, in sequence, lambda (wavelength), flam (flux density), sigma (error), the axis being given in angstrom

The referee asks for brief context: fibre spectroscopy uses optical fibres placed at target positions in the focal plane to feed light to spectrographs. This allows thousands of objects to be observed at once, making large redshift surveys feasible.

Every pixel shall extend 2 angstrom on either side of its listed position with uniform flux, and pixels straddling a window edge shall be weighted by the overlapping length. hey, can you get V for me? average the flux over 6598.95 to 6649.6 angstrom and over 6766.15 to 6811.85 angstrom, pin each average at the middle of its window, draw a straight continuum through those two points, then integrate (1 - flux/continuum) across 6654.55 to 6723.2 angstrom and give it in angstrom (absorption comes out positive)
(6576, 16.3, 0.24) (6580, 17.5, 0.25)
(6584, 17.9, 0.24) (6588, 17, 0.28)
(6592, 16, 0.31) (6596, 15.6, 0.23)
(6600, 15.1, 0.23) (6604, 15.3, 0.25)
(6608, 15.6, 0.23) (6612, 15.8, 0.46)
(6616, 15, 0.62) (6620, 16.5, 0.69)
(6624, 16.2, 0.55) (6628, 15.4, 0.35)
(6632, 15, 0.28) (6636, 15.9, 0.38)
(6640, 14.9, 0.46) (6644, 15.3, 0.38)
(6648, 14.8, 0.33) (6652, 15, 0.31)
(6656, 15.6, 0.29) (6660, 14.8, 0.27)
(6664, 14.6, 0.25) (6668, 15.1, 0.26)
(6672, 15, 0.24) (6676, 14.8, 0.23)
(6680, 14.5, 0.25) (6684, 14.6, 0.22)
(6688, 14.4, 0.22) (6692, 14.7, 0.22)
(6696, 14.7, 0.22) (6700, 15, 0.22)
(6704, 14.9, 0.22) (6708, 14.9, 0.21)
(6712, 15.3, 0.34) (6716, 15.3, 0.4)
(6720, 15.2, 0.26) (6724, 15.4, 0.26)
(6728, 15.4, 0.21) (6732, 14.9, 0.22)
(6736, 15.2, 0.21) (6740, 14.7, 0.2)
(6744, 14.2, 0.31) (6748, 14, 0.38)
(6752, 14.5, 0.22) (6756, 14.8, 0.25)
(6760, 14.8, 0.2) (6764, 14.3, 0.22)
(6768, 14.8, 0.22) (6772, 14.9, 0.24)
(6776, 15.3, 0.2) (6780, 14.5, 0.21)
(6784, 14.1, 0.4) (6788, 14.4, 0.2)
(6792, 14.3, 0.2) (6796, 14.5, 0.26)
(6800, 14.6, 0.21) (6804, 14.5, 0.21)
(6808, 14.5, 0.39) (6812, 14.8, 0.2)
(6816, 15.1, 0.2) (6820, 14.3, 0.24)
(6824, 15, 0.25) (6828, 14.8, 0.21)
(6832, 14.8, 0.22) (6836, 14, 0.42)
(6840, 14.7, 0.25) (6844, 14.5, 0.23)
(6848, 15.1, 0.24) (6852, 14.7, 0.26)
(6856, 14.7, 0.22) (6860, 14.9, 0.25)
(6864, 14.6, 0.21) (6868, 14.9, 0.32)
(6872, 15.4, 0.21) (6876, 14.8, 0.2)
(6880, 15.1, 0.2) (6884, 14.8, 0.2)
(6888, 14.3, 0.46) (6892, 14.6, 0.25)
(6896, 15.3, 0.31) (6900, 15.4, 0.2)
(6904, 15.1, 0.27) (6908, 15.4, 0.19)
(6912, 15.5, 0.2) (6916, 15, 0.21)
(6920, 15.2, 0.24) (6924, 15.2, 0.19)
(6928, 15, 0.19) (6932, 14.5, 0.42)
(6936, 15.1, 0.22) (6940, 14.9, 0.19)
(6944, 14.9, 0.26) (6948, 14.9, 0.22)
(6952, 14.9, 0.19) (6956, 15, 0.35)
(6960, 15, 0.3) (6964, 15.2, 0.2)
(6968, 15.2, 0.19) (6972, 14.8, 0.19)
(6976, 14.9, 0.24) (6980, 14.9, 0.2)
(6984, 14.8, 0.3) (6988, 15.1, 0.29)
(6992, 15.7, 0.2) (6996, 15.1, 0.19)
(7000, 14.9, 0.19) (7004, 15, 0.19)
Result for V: 0.9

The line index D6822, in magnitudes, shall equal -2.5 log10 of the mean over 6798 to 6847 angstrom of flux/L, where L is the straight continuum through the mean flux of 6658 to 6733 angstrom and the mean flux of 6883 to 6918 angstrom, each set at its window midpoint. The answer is 0.03 mag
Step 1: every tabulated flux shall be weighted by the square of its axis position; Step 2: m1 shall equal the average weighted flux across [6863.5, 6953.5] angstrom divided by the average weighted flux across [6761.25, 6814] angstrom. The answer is 1.07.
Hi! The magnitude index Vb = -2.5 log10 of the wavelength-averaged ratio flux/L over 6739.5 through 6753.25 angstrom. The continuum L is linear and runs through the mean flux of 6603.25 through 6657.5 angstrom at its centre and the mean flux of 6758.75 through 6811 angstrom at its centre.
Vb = 0.04 mag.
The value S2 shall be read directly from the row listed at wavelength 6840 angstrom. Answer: 14.7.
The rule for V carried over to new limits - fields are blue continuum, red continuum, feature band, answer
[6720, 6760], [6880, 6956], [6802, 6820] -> 0.3 angstrom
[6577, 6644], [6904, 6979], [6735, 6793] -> 3.4 angstrom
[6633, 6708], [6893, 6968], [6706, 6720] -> -0.2 angstrom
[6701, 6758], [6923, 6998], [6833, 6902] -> 0.7 angstrom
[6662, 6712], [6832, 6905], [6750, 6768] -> 0.2 angstrom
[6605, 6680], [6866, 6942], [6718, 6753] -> 0.8 angstrom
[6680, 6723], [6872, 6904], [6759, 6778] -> 0.1 angstrom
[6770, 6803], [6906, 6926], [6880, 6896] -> 0.4 angstrom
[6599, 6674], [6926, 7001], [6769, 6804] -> 1.4 angstrom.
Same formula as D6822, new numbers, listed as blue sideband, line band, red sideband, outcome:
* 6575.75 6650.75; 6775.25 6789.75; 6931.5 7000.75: 0.07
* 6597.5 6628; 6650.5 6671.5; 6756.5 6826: 0.02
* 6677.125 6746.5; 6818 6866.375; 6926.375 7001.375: 0.02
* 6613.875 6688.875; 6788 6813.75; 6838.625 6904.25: 0.03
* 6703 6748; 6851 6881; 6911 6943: 0.01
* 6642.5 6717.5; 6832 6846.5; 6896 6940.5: 0.04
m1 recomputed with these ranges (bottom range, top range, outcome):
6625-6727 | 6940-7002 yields 1.09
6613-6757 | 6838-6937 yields 1.06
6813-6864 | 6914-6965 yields 1.05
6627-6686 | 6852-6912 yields 1.07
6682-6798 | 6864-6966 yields 1.07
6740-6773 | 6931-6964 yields 1.09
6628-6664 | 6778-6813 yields 1.00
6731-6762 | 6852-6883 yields 1.06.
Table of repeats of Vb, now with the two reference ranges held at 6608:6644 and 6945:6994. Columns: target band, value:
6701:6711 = 0.04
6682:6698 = 0.06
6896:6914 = -0.02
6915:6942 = 0.01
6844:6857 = 0.03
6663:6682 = 0.05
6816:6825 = 0.04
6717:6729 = 0.01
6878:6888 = 0.03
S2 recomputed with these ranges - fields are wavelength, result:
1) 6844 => 14.5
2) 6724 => 15.4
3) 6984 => 14.8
